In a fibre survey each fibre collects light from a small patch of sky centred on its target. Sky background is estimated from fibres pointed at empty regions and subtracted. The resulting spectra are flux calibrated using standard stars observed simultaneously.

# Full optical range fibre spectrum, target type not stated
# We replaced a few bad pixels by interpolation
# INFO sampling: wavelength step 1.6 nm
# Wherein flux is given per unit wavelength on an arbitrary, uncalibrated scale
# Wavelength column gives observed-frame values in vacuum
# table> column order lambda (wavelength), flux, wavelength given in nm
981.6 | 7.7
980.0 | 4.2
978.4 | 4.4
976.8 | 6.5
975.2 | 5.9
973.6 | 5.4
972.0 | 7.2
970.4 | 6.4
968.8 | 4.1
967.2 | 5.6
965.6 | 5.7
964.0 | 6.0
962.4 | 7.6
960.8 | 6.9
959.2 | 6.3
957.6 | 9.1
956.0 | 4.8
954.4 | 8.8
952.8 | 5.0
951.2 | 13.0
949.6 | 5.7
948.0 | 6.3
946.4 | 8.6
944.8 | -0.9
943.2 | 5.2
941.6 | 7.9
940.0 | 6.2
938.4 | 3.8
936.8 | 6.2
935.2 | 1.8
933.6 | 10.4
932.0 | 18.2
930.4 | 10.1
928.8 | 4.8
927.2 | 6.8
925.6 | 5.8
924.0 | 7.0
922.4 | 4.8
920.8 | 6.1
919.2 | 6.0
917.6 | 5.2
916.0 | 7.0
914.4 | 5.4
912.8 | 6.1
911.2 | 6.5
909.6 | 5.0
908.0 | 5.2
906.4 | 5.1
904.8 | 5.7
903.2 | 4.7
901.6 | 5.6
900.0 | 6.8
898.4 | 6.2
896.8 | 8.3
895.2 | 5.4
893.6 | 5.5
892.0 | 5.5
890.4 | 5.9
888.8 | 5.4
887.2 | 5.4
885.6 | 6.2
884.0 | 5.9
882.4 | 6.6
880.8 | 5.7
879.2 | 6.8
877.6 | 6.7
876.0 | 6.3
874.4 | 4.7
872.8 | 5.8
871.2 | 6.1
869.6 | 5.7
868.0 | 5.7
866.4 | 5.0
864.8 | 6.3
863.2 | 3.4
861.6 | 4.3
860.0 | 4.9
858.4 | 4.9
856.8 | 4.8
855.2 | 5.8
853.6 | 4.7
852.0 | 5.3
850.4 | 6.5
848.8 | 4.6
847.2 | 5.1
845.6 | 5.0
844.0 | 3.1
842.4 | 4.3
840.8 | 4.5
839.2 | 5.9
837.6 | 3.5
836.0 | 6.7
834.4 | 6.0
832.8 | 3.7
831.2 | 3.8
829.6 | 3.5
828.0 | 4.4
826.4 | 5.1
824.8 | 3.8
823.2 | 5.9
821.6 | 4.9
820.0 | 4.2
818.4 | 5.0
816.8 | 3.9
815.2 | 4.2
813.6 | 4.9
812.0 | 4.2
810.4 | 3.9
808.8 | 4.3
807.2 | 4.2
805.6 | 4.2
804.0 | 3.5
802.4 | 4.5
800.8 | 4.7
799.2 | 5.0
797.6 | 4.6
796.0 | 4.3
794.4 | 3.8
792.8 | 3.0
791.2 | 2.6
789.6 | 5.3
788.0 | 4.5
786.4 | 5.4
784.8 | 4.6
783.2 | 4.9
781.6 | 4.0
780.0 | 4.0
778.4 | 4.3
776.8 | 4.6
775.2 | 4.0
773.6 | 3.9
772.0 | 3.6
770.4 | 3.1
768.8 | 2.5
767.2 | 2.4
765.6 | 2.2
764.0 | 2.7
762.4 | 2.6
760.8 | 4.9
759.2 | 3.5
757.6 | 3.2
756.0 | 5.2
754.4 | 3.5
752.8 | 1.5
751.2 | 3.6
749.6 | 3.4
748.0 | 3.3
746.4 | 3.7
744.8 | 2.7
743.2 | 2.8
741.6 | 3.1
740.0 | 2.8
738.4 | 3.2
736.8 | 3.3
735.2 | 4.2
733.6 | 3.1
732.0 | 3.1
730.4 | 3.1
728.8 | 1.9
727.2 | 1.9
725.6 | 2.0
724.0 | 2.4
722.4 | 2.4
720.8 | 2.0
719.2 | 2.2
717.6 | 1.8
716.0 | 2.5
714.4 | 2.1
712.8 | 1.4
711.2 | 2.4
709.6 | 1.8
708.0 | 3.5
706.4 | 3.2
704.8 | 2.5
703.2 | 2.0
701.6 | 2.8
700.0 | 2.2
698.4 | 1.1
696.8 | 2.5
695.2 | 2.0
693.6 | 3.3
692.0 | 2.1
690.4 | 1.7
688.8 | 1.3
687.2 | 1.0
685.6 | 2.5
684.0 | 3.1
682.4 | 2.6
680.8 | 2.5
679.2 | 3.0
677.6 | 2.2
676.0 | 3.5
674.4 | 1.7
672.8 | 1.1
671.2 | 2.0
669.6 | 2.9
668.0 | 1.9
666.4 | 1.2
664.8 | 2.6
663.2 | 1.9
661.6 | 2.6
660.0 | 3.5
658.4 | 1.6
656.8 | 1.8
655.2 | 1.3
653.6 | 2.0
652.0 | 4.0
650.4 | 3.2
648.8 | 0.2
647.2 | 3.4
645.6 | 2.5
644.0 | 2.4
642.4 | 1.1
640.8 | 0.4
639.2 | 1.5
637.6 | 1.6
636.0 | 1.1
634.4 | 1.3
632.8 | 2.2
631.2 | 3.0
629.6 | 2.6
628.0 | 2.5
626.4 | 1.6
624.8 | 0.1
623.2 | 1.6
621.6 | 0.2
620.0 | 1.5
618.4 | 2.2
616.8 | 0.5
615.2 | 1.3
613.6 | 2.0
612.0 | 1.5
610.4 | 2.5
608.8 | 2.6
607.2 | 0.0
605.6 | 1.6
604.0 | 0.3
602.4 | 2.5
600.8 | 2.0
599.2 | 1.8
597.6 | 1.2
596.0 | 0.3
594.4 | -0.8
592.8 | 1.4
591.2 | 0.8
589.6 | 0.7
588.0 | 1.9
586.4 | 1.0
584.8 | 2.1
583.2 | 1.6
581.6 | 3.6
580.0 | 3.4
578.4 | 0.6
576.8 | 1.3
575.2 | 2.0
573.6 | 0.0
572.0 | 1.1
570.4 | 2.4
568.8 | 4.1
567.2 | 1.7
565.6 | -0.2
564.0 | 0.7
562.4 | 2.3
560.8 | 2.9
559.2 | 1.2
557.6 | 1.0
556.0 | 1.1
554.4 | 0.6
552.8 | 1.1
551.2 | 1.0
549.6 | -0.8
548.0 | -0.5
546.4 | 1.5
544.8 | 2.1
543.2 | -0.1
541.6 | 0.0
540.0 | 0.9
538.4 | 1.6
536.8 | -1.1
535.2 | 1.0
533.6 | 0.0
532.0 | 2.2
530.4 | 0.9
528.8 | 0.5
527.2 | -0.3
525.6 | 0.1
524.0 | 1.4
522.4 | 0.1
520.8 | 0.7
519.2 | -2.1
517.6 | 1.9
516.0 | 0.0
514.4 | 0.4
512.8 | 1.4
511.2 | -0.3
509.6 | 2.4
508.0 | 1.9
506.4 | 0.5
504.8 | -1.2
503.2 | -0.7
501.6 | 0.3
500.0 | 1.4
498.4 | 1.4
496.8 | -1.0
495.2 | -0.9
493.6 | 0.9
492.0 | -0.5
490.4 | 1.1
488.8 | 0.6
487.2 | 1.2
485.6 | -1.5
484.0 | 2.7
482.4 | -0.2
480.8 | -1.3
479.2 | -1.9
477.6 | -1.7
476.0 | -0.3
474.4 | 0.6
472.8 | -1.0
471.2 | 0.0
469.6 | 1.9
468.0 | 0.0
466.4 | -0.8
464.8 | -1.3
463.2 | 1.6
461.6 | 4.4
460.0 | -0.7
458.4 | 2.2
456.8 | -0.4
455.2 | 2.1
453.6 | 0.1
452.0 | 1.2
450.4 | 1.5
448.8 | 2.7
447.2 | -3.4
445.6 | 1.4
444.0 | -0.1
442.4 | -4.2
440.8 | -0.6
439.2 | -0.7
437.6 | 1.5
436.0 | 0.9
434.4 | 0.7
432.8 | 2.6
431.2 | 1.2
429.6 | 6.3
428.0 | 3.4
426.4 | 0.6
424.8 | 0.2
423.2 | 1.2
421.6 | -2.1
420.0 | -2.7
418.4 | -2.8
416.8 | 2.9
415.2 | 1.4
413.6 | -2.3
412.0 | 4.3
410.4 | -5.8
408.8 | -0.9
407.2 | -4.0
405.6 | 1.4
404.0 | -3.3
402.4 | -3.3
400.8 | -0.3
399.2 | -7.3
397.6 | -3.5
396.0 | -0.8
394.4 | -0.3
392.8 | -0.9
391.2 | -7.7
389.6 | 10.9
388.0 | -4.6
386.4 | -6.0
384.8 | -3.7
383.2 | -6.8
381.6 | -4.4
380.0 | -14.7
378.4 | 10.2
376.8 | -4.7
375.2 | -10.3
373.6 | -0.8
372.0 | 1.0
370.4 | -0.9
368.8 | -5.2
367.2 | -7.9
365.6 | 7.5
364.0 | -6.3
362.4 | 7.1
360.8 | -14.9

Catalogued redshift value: 0.93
